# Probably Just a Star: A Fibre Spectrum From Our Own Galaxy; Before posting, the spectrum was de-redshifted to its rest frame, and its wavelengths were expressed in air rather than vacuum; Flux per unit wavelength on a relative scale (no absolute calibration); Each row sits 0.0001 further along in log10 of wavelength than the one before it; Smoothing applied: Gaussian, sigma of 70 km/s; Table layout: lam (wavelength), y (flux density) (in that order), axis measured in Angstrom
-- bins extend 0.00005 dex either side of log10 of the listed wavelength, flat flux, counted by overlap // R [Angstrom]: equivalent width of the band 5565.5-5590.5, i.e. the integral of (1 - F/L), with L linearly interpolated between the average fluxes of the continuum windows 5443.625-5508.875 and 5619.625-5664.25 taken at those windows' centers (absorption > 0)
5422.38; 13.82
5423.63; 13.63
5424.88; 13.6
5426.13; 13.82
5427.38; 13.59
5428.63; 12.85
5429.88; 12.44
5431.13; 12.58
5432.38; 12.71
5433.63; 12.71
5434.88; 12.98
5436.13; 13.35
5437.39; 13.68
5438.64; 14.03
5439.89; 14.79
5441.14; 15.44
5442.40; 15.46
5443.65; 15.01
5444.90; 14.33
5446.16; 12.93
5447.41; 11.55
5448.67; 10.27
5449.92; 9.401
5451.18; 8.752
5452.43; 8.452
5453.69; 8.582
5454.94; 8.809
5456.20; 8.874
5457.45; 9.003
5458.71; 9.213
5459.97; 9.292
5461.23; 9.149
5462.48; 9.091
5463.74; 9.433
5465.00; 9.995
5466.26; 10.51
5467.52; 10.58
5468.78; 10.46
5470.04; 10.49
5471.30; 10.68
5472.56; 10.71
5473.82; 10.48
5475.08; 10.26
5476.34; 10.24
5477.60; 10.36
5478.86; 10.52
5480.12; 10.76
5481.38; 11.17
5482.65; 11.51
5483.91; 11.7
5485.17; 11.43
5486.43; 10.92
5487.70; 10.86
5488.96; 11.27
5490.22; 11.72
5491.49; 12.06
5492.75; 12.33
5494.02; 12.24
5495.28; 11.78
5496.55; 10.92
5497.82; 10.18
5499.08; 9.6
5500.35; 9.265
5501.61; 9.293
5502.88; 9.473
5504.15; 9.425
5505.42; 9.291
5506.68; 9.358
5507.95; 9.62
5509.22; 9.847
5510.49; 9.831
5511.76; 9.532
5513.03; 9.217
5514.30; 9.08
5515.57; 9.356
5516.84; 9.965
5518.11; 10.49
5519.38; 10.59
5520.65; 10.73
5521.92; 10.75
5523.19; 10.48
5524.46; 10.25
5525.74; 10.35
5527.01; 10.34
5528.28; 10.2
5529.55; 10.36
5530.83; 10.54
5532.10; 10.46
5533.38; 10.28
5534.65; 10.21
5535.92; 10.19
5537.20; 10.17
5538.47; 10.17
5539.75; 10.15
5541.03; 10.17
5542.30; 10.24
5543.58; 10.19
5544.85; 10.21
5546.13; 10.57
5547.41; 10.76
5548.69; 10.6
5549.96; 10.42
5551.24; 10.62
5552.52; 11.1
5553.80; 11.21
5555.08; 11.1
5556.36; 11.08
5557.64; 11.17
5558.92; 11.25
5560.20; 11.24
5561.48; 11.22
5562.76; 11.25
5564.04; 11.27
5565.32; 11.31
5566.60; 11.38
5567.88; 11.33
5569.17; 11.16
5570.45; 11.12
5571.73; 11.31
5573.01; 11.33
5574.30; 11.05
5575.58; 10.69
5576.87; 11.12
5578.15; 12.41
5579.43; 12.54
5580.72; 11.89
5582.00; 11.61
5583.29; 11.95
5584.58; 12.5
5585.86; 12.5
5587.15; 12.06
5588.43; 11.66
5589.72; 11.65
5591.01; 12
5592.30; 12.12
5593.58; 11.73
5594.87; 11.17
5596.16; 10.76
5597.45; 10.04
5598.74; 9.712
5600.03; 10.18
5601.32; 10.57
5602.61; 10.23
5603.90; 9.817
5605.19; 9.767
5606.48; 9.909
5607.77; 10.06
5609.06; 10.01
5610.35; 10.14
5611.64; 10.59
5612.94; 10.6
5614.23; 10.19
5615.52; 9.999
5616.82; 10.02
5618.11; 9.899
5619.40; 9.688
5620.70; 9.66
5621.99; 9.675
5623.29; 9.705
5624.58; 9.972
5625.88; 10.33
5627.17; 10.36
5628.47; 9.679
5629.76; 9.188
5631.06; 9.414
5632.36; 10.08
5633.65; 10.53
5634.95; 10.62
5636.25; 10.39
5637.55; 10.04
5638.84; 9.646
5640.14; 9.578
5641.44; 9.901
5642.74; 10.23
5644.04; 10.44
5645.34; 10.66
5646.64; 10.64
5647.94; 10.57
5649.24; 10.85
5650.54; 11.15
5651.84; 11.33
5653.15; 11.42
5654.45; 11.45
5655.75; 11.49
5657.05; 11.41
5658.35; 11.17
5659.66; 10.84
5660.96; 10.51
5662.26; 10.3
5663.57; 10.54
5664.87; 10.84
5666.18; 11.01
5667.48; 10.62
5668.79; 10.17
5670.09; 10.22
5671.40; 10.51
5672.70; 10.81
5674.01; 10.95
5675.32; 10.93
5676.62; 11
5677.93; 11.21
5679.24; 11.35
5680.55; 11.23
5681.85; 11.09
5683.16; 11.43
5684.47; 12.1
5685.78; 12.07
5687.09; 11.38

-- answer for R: -3.0 Angstrom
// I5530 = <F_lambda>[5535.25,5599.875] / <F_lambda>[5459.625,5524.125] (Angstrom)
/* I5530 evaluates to 1.07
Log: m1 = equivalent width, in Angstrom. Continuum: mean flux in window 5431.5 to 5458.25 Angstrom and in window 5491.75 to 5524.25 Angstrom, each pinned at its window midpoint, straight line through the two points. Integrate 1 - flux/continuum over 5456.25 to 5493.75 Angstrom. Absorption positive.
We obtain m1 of 1.7 Angstrom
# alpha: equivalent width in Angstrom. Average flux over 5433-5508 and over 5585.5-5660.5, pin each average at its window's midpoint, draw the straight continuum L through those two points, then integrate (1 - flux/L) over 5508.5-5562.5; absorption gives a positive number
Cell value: 1.7 Angstrom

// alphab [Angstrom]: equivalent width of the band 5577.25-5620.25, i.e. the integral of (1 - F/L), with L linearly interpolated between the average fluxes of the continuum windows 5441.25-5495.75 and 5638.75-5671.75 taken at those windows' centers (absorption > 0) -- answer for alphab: -0.7 Angstrom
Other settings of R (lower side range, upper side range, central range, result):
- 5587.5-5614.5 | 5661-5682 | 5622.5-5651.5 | 1.4 Angstrom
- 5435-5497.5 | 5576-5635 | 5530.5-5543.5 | 0.8 Angstrom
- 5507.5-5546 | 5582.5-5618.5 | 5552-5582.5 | -2.5 Angstrom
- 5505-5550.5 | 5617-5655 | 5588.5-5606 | -1.0 Angstrom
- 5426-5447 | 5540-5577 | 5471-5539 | 9.6 Angstrom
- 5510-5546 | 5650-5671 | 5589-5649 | 2.2 Angstrom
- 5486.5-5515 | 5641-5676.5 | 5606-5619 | 0.6 Angstrom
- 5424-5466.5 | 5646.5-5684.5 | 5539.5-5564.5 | 1.2 Angstrom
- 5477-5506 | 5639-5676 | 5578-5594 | -1.9 Angstrom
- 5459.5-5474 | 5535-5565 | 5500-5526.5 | 1.5 Angstrom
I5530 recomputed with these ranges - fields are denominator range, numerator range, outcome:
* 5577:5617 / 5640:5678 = 0.98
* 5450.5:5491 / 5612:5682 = 1.03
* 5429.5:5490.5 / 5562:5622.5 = 0.98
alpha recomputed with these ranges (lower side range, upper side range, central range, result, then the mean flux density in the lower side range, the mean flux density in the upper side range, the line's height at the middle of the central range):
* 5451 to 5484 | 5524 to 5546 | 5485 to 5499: -1.8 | 9.96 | 10.3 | 10.1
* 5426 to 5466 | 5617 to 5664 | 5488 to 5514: 2.2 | 11.6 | 10.4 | 11.3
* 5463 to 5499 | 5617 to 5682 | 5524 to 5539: 0.7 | 10.9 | 10.5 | 10.8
